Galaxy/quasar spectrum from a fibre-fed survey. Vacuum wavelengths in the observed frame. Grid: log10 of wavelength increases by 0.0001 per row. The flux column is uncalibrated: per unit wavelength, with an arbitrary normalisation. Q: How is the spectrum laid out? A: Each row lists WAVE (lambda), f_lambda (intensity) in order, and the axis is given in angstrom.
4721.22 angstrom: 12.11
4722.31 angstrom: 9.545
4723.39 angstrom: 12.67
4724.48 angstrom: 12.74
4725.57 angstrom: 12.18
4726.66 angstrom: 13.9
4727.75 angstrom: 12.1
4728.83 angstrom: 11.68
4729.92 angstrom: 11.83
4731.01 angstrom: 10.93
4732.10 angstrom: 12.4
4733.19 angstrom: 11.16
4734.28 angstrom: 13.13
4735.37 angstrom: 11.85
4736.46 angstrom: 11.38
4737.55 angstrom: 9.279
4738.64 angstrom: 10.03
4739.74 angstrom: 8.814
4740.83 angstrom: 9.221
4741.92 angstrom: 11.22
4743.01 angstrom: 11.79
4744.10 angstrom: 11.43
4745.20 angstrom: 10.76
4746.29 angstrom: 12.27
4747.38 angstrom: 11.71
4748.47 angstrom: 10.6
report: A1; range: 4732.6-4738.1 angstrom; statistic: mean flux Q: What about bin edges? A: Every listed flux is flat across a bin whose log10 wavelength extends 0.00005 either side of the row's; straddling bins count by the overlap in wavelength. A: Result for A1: 11.4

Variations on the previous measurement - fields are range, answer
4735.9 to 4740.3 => 9.87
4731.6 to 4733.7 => 11.8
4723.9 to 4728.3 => 12.7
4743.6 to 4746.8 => 11.5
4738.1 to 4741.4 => 9.35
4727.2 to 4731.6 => 11.7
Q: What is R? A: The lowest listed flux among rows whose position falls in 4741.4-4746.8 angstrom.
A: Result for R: 10.76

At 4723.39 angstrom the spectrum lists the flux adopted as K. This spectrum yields 12.67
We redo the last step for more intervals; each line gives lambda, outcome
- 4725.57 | 12.18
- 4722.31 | 9.545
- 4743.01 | 11.79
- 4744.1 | 11.43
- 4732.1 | 12.4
